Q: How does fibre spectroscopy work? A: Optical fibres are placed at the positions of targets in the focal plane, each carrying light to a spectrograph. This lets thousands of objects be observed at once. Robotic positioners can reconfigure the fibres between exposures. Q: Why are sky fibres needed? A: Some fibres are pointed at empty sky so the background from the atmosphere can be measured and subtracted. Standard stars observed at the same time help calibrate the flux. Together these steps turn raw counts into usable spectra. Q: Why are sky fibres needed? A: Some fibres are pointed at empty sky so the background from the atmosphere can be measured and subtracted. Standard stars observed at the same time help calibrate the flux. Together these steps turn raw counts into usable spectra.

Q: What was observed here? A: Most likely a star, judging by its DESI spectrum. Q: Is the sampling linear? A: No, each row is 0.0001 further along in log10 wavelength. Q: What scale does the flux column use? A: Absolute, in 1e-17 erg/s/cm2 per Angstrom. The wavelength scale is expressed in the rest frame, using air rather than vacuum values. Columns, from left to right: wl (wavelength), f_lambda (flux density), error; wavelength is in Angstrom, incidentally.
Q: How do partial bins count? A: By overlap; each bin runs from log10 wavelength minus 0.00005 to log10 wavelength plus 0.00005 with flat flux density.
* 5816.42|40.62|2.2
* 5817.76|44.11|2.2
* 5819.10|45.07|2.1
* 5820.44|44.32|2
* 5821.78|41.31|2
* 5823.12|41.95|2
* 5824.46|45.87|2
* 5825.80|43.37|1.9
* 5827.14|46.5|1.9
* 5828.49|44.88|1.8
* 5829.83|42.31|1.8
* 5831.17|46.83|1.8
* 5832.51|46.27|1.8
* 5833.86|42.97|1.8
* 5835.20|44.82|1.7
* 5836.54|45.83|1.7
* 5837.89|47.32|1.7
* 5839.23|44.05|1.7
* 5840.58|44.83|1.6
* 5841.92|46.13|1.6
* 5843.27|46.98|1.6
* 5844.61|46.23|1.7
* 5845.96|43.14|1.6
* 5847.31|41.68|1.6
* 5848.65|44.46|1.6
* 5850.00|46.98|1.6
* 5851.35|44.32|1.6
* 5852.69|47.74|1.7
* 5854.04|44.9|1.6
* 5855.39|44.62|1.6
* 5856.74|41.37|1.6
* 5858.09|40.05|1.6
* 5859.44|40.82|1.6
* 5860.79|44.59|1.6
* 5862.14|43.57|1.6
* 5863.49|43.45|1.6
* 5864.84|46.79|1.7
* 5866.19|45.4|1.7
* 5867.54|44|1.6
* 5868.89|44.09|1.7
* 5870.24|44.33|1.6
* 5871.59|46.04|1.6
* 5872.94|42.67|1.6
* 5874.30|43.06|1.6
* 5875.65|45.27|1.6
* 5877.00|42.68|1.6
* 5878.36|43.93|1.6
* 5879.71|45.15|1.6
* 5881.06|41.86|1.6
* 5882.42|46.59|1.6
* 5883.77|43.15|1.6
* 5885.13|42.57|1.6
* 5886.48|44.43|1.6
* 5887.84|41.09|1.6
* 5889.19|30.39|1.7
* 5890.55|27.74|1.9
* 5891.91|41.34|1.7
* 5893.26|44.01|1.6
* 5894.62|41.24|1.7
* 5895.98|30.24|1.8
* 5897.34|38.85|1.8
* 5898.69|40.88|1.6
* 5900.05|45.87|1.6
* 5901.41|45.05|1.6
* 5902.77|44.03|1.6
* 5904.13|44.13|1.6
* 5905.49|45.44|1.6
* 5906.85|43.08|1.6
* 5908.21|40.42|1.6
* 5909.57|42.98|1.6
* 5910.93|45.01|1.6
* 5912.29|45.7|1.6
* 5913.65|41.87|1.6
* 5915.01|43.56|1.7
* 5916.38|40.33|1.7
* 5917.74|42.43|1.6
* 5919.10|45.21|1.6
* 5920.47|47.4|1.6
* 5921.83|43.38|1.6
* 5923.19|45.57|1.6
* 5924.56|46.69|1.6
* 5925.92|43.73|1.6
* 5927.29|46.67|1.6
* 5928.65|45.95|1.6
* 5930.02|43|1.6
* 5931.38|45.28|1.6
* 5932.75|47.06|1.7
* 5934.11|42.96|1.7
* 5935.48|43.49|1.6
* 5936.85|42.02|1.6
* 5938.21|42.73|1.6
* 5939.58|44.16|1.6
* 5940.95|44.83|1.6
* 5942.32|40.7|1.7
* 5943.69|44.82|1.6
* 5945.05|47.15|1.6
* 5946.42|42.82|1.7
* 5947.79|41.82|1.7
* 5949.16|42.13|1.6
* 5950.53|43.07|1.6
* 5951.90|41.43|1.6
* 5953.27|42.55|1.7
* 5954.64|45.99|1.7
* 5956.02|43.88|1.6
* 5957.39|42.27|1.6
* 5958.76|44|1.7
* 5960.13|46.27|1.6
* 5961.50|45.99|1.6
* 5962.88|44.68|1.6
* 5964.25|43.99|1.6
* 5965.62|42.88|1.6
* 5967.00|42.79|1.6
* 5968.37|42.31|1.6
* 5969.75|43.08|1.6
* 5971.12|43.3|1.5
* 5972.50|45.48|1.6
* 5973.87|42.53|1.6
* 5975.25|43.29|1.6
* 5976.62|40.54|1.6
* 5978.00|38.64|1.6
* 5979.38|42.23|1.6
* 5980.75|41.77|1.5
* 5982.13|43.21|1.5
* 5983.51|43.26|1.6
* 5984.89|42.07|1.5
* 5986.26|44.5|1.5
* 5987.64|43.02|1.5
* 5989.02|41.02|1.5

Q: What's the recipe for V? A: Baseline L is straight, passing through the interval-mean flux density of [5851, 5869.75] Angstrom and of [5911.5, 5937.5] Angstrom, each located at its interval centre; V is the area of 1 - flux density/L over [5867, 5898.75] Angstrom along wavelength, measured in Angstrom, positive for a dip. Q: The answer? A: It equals 1.9 Angstrom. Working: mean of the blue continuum 44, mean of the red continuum 44.3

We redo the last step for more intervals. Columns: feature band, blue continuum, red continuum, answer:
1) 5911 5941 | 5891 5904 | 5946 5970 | -1.5 Angstrom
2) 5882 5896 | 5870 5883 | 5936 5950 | 1.4 Angstrom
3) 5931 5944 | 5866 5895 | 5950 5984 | -0.3 Angstrom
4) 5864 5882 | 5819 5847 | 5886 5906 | -1.0 Angstrom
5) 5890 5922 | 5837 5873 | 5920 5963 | 1.6 Angstrom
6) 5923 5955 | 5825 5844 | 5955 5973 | 0.1 Angstrom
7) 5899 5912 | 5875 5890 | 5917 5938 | -0.1 Angstrom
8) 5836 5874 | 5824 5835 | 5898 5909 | -0.1 Angstrom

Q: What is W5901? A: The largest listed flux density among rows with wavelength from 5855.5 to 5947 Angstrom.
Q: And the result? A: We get 47.4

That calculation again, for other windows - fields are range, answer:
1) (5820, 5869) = 47.74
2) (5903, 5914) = 45.7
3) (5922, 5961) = 47.15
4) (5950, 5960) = 45.99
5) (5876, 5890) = 46.59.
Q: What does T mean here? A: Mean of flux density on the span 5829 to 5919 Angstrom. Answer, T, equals 43.3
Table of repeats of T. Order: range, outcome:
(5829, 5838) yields 45.1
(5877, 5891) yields 41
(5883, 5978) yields 43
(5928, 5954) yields 43.6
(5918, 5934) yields 45.3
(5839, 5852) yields 44.9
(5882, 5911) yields 41.2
